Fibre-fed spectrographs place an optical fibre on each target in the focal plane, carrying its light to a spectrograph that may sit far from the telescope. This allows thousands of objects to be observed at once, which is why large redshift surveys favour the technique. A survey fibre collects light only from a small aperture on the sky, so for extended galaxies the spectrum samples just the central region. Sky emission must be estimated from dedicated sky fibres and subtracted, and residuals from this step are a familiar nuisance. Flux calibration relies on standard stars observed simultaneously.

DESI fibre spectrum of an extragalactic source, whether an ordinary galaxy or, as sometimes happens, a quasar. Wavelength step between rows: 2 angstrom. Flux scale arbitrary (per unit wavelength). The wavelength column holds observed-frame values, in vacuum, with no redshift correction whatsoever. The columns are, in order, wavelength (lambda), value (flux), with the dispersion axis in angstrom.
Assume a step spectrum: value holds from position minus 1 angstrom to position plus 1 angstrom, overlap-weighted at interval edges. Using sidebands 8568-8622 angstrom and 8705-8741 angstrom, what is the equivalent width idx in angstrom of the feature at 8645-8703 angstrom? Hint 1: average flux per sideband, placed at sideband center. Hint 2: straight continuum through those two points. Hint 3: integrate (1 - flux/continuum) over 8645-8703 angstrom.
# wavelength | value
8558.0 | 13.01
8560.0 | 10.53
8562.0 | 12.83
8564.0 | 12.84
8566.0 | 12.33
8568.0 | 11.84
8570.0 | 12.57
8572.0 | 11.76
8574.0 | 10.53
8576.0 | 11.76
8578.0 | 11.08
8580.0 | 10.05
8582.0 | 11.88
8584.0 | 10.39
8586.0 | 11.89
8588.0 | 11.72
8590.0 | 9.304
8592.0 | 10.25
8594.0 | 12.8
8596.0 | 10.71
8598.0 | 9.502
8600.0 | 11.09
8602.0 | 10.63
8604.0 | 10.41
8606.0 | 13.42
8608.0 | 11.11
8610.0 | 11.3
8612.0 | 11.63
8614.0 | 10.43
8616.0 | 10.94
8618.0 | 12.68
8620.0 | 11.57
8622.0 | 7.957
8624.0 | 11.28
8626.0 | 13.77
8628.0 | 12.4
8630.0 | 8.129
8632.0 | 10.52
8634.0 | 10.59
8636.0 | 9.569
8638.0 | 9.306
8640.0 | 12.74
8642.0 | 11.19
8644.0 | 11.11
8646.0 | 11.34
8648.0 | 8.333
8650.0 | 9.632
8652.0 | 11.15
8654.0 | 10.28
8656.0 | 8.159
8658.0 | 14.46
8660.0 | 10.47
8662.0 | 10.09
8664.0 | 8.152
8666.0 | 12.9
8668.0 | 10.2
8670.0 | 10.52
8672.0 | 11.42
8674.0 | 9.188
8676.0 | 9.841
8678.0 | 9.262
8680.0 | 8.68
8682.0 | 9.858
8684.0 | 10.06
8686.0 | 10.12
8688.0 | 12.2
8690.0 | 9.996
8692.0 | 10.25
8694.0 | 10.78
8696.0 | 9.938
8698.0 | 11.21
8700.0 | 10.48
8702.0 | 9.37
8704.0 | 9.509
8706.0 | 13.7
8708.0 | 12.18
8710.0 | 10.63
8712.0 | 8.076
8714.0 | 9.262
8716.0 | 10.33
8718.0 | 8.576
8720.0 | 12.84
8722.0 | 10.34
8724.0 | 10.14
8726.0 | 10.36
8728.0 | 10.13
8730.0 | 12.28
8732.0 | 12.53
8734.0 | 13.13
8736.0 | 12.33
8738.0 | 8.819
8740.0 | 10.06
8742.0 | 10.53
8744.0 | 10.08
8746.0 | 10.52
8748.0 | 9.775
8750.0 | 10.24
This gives 3.7 angstrom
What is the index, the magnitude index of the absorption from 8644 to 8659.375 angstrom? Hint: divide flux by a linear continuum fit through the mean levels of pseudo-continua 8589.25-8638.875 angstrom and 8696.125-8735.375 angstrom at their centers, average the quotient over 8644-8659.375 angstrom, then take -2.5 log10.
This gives 0.03 mag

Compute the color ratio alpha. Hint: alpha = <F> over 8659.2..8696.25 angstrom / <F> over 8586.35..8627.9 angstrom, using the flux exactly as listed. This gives 0.91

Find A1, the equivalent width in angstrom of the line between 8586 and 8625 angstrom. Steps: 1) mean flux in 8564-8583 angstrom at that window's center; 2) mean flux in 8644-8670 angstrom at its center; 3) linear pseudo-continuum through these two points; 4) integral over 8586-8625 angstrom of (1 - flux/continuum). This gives 0.5 angstrom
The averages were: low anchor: 11.6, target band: 11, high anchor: 10.5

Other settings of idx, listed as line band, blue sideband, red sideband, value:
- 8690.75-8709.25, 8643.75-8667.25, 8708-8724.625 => -1.0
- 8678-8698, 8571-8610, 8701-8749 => 1.0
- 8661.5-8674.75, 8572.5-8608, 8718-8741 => 0.8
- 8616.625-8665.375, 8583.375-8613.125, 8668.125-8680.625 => -1.1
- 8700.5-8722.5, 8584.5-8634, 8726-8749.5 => 1.0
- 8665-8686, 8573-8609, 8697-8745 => 1.2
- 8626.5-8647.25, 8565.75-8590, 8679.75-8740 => 0.6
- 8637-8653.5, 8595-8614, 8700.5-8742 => 0.5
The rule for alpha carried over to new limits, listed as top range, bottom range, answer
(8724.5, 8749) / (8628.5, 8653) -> 1.05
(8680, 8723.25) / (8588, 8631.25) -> 0.94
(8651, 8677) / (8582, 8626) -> 0.95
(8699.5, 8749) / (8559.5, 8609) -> 0.94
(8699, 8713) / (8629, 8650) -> 1.03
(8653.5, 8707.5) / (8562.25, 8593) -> 0.92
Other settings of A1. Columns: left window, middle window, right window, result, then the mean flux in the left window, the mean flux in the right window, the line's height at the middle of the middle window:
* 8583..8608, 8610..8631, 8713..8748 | -0.3 angstrom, 11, 10.7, 11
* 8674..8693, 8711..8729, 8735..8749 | 0.3 angstrom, 9.99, 10.3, 10.2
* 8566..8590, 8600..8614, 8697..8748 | -0.1 angstrom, 11.4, 10.7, 11.2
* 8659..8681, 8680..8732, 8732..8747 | -0.1 angstrom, 10.1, 10.9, 10.5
